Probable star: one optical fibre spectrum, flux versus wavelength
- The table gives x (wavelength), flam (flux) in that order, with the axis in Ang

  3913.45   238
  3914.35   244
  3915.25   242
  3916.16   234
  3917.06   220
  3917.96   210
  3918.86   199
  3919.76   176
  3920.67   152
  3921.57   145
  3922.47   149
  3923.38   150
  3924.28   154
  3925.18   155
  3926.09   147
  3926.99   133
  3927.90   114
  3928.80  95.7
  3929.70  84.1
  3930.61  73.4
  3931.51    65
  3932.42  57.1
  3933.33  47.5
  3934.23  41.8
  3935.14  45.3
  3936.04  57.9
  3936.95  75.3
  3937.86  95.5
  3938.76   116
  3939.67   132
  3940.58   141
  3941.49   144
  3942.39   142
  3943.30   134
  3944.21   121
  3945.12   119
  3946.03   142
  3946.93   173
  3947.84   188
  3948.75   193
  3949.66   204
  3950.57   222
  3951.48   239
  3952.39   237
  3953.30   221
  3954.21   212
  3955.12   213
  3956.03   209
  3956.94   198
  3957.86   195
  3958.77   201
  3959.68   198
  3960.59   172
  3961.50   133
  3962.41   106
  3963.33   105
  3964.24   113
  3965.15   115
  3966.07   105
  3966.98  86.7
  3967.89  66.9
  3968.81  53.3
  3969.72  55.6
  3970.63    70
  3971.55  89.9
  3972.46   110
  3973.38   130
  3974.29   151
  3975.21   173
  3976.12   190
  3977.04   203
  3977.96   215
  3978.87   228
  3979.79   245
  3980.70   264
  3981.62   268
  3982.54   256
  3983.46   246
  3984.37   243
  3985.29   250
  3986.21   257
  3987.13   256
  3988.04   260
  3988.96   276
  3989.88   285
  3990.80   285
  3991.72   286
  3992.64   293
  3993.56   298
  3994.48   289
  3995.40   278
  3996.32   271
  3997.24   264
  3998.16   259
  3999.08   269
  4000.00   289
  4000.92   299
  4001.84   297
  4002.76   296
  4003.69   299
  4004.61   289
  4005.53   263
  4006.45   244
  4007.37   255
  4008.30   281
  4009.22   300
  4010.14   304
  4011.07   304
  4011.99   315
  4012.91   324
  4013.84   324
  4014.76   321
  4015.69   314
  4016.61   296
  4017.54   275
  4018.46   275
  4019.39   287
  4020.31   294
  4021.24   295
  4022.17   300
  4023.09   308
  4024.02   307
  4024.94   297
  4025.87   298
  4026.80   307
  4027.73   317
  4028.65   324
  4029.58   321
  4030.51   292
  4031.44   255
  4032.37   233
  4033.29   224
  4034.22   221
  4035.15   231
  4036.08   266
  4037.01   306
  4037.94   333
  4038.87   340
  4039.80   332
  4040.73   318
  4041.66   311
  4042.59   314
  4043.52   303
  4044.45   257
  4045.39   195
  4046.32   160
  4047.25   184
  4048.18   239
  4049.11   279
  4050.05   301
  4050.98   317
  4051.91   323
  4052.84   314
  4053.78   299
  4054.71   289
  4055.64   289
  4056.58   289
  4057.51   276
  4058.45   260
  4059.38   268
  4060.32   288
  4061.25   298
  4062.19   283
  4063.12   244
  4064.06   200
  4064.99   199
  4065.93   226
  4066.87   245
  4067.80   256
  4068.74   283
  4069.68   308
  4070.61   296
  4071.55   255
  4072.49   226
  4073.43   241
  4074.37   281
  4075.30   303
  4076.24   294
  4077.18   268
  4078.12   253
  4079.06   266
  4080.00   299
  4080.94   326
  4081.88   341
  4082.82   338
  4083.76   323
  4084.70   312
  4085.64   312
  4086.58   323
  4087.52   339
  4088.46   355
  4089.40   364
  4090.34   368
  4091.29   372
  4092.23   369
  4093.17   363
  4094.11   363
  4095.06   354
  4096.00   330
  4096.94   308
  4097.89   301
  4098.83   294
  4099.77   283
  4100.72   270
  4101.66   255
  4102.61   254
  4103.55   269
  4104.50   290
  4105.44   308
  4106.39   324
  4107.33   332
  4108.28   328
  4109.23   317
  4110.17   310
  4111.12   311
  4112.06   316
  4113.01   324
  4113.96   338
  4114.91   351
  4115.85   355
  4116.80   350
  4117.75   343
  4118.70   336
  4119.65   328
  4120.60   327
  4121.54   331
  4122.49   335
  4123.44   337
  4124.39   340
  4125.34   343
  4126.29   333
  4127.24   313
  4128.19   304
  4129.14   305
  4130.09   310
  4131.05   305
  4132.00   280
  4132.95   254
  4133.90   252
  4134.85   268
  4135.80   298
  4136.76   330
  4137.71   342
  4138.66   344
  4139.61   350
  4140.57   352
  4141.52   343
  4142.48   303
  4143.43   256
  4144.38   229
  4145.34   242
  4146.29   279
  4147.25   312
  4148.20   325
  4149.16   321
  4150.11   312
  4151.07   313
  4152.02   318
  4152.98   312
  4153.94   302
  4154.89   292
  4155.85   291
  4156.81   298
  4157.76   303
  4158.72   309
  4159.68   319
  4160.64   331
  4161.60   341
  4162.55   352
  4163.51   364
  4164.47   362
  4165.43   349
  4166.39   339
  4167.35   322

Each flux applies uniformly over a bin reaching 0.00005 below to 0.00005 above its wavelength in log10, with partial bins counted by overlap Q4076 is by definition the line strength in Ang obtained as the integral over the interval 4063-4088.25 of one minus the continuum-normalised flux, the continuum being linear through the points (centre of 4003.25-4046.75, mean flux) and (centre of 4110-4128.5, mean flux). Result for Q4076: 2.5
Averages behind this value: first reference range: 288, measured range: 281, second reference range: 332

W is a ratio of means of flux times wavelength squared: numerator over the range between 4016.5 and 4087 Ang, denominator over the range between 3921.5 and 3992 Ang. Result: 1.8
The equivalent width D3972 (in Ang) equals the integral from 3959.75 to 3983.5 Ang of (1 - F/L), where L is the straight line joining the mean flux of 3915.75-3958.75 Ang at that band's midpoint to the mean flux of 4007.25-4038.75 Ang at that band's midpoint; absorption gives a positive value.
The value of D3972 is 6.6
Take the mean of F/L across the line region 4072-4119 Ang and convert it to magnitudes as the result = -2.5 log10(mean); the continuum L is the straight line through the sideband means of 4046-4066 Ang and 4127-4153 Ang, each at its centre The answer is -0.11 mag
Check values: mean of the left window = 266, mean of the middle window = 315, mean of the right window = 302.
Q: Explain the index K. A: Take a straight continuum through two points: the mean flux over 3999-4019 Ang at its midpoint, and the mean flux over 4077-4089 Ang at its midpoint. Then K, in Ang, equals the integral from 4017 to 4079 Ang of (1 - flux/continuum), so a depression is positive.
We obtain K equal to 5.5 Ang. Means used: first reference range 293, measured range 277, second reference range 313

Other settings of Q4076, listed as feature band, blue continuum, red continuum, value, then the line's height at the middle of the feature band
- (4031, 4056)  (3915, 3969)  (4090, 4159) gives -3.8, 239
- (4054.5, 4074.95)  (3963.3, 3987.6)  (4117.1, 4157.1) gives -1.4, 247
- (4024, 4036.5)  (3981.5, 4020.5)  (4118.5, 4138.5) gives 0.5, 289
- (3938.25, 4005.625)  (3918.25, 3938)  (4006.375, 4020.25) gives 1.8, 206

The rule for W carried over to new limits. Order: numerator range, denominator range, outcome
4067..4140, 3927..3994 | 2.02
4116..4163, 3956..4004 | 1.62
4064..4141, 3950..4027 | 1.39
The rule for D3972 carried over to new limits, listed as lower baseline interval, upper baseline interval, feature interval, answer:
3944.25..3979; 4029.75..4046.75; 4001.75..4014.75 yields -3.7 Ang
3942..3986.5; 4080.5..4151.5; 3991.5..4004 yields -4.9 Ang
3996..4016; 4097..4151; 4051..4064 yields 0.6 Ang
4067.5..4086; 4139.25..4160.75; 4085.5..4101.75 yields -2.1 Ang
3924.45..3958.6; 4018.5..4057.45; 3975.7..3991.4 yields -3.5 Ang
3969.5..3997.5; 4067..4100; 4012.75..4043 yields -3.7 Ang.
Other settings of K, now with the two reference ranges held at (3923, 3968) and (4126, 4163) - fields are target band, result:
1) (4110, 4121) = -2.0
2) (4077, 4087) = -2.1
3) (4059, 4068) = -0.5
